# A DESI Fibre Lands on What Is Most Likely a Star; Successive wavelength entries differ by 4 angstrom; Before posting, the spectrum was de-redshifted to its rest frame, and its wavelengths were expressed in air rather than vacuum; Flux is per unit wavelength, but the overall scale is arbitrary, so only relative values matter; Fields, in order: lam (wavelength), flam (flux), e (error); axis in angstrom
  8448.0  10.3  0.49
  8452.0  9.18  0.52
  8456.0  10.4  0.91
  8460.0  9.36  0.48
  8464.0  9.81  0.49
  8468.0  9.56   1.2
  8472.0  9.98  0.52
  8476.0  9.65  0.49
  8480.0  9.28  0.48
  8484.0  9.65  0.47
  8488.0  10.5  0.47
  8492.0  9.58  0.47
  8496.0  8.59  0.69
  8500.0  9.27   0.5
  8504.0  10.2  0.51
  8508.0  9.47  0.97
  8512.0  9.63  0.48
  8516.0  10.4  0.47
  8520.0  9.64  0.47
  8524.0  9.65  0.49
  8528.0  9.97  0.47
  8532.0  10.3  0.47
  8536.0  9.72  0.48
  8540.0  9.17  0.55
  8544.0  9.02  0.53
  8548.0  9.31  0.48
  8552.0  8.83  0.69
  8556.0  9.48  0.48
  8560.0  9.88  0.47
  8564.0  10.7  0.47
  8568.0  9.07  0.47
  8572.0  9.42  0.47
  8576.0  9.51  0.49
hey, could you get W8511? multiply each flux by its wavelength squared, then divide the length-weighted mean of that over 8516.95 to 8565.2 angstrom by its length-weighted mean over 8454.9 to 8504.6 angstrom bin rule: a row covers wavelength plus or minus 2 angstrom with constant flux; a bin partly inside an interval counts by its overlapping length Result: 1.01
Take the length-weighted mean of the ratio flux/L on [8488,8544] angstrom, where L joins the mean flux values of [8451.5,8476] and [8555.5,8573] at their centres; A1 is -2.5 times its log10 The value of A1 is 0.01 mag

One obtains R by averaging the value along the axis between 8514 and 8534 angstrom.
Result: 9.99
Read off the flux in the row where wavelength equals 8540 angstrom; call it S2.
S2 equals 9.17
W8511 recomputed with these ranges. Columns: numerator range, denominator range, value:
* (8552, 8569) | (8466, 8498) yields 1.03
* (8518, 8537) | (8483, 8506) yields 1.03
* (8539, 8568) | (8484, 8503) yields 1.01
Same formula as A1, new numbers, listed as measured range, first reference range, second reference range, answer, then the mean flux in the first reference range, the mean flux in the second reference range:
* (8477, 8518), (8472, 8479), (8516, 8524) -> 0.012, 9.69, 9.83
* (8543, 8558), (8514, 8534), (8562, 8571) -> 0.083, 9.99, 9.83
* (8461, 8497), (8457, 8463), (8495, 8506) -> -0.014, 9.61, 9.42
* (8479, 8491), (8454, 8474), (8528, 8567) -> -0.007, 9.82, 9.61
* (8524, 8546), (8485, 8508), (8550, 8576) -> -0.006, 9.62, 9.56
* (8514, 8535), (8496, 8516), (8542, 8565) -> -0.046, 9.61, 9.49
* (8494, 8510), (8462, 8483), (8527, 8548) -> 0.028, 9.66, 9.59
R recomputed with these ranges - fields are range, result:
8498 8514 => 9.64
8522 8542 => 9.76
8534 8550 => 9.3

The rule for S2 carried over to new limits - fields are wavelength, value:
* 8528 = 9.97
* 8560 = 9.88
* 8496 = 8.59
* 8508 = 9.47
